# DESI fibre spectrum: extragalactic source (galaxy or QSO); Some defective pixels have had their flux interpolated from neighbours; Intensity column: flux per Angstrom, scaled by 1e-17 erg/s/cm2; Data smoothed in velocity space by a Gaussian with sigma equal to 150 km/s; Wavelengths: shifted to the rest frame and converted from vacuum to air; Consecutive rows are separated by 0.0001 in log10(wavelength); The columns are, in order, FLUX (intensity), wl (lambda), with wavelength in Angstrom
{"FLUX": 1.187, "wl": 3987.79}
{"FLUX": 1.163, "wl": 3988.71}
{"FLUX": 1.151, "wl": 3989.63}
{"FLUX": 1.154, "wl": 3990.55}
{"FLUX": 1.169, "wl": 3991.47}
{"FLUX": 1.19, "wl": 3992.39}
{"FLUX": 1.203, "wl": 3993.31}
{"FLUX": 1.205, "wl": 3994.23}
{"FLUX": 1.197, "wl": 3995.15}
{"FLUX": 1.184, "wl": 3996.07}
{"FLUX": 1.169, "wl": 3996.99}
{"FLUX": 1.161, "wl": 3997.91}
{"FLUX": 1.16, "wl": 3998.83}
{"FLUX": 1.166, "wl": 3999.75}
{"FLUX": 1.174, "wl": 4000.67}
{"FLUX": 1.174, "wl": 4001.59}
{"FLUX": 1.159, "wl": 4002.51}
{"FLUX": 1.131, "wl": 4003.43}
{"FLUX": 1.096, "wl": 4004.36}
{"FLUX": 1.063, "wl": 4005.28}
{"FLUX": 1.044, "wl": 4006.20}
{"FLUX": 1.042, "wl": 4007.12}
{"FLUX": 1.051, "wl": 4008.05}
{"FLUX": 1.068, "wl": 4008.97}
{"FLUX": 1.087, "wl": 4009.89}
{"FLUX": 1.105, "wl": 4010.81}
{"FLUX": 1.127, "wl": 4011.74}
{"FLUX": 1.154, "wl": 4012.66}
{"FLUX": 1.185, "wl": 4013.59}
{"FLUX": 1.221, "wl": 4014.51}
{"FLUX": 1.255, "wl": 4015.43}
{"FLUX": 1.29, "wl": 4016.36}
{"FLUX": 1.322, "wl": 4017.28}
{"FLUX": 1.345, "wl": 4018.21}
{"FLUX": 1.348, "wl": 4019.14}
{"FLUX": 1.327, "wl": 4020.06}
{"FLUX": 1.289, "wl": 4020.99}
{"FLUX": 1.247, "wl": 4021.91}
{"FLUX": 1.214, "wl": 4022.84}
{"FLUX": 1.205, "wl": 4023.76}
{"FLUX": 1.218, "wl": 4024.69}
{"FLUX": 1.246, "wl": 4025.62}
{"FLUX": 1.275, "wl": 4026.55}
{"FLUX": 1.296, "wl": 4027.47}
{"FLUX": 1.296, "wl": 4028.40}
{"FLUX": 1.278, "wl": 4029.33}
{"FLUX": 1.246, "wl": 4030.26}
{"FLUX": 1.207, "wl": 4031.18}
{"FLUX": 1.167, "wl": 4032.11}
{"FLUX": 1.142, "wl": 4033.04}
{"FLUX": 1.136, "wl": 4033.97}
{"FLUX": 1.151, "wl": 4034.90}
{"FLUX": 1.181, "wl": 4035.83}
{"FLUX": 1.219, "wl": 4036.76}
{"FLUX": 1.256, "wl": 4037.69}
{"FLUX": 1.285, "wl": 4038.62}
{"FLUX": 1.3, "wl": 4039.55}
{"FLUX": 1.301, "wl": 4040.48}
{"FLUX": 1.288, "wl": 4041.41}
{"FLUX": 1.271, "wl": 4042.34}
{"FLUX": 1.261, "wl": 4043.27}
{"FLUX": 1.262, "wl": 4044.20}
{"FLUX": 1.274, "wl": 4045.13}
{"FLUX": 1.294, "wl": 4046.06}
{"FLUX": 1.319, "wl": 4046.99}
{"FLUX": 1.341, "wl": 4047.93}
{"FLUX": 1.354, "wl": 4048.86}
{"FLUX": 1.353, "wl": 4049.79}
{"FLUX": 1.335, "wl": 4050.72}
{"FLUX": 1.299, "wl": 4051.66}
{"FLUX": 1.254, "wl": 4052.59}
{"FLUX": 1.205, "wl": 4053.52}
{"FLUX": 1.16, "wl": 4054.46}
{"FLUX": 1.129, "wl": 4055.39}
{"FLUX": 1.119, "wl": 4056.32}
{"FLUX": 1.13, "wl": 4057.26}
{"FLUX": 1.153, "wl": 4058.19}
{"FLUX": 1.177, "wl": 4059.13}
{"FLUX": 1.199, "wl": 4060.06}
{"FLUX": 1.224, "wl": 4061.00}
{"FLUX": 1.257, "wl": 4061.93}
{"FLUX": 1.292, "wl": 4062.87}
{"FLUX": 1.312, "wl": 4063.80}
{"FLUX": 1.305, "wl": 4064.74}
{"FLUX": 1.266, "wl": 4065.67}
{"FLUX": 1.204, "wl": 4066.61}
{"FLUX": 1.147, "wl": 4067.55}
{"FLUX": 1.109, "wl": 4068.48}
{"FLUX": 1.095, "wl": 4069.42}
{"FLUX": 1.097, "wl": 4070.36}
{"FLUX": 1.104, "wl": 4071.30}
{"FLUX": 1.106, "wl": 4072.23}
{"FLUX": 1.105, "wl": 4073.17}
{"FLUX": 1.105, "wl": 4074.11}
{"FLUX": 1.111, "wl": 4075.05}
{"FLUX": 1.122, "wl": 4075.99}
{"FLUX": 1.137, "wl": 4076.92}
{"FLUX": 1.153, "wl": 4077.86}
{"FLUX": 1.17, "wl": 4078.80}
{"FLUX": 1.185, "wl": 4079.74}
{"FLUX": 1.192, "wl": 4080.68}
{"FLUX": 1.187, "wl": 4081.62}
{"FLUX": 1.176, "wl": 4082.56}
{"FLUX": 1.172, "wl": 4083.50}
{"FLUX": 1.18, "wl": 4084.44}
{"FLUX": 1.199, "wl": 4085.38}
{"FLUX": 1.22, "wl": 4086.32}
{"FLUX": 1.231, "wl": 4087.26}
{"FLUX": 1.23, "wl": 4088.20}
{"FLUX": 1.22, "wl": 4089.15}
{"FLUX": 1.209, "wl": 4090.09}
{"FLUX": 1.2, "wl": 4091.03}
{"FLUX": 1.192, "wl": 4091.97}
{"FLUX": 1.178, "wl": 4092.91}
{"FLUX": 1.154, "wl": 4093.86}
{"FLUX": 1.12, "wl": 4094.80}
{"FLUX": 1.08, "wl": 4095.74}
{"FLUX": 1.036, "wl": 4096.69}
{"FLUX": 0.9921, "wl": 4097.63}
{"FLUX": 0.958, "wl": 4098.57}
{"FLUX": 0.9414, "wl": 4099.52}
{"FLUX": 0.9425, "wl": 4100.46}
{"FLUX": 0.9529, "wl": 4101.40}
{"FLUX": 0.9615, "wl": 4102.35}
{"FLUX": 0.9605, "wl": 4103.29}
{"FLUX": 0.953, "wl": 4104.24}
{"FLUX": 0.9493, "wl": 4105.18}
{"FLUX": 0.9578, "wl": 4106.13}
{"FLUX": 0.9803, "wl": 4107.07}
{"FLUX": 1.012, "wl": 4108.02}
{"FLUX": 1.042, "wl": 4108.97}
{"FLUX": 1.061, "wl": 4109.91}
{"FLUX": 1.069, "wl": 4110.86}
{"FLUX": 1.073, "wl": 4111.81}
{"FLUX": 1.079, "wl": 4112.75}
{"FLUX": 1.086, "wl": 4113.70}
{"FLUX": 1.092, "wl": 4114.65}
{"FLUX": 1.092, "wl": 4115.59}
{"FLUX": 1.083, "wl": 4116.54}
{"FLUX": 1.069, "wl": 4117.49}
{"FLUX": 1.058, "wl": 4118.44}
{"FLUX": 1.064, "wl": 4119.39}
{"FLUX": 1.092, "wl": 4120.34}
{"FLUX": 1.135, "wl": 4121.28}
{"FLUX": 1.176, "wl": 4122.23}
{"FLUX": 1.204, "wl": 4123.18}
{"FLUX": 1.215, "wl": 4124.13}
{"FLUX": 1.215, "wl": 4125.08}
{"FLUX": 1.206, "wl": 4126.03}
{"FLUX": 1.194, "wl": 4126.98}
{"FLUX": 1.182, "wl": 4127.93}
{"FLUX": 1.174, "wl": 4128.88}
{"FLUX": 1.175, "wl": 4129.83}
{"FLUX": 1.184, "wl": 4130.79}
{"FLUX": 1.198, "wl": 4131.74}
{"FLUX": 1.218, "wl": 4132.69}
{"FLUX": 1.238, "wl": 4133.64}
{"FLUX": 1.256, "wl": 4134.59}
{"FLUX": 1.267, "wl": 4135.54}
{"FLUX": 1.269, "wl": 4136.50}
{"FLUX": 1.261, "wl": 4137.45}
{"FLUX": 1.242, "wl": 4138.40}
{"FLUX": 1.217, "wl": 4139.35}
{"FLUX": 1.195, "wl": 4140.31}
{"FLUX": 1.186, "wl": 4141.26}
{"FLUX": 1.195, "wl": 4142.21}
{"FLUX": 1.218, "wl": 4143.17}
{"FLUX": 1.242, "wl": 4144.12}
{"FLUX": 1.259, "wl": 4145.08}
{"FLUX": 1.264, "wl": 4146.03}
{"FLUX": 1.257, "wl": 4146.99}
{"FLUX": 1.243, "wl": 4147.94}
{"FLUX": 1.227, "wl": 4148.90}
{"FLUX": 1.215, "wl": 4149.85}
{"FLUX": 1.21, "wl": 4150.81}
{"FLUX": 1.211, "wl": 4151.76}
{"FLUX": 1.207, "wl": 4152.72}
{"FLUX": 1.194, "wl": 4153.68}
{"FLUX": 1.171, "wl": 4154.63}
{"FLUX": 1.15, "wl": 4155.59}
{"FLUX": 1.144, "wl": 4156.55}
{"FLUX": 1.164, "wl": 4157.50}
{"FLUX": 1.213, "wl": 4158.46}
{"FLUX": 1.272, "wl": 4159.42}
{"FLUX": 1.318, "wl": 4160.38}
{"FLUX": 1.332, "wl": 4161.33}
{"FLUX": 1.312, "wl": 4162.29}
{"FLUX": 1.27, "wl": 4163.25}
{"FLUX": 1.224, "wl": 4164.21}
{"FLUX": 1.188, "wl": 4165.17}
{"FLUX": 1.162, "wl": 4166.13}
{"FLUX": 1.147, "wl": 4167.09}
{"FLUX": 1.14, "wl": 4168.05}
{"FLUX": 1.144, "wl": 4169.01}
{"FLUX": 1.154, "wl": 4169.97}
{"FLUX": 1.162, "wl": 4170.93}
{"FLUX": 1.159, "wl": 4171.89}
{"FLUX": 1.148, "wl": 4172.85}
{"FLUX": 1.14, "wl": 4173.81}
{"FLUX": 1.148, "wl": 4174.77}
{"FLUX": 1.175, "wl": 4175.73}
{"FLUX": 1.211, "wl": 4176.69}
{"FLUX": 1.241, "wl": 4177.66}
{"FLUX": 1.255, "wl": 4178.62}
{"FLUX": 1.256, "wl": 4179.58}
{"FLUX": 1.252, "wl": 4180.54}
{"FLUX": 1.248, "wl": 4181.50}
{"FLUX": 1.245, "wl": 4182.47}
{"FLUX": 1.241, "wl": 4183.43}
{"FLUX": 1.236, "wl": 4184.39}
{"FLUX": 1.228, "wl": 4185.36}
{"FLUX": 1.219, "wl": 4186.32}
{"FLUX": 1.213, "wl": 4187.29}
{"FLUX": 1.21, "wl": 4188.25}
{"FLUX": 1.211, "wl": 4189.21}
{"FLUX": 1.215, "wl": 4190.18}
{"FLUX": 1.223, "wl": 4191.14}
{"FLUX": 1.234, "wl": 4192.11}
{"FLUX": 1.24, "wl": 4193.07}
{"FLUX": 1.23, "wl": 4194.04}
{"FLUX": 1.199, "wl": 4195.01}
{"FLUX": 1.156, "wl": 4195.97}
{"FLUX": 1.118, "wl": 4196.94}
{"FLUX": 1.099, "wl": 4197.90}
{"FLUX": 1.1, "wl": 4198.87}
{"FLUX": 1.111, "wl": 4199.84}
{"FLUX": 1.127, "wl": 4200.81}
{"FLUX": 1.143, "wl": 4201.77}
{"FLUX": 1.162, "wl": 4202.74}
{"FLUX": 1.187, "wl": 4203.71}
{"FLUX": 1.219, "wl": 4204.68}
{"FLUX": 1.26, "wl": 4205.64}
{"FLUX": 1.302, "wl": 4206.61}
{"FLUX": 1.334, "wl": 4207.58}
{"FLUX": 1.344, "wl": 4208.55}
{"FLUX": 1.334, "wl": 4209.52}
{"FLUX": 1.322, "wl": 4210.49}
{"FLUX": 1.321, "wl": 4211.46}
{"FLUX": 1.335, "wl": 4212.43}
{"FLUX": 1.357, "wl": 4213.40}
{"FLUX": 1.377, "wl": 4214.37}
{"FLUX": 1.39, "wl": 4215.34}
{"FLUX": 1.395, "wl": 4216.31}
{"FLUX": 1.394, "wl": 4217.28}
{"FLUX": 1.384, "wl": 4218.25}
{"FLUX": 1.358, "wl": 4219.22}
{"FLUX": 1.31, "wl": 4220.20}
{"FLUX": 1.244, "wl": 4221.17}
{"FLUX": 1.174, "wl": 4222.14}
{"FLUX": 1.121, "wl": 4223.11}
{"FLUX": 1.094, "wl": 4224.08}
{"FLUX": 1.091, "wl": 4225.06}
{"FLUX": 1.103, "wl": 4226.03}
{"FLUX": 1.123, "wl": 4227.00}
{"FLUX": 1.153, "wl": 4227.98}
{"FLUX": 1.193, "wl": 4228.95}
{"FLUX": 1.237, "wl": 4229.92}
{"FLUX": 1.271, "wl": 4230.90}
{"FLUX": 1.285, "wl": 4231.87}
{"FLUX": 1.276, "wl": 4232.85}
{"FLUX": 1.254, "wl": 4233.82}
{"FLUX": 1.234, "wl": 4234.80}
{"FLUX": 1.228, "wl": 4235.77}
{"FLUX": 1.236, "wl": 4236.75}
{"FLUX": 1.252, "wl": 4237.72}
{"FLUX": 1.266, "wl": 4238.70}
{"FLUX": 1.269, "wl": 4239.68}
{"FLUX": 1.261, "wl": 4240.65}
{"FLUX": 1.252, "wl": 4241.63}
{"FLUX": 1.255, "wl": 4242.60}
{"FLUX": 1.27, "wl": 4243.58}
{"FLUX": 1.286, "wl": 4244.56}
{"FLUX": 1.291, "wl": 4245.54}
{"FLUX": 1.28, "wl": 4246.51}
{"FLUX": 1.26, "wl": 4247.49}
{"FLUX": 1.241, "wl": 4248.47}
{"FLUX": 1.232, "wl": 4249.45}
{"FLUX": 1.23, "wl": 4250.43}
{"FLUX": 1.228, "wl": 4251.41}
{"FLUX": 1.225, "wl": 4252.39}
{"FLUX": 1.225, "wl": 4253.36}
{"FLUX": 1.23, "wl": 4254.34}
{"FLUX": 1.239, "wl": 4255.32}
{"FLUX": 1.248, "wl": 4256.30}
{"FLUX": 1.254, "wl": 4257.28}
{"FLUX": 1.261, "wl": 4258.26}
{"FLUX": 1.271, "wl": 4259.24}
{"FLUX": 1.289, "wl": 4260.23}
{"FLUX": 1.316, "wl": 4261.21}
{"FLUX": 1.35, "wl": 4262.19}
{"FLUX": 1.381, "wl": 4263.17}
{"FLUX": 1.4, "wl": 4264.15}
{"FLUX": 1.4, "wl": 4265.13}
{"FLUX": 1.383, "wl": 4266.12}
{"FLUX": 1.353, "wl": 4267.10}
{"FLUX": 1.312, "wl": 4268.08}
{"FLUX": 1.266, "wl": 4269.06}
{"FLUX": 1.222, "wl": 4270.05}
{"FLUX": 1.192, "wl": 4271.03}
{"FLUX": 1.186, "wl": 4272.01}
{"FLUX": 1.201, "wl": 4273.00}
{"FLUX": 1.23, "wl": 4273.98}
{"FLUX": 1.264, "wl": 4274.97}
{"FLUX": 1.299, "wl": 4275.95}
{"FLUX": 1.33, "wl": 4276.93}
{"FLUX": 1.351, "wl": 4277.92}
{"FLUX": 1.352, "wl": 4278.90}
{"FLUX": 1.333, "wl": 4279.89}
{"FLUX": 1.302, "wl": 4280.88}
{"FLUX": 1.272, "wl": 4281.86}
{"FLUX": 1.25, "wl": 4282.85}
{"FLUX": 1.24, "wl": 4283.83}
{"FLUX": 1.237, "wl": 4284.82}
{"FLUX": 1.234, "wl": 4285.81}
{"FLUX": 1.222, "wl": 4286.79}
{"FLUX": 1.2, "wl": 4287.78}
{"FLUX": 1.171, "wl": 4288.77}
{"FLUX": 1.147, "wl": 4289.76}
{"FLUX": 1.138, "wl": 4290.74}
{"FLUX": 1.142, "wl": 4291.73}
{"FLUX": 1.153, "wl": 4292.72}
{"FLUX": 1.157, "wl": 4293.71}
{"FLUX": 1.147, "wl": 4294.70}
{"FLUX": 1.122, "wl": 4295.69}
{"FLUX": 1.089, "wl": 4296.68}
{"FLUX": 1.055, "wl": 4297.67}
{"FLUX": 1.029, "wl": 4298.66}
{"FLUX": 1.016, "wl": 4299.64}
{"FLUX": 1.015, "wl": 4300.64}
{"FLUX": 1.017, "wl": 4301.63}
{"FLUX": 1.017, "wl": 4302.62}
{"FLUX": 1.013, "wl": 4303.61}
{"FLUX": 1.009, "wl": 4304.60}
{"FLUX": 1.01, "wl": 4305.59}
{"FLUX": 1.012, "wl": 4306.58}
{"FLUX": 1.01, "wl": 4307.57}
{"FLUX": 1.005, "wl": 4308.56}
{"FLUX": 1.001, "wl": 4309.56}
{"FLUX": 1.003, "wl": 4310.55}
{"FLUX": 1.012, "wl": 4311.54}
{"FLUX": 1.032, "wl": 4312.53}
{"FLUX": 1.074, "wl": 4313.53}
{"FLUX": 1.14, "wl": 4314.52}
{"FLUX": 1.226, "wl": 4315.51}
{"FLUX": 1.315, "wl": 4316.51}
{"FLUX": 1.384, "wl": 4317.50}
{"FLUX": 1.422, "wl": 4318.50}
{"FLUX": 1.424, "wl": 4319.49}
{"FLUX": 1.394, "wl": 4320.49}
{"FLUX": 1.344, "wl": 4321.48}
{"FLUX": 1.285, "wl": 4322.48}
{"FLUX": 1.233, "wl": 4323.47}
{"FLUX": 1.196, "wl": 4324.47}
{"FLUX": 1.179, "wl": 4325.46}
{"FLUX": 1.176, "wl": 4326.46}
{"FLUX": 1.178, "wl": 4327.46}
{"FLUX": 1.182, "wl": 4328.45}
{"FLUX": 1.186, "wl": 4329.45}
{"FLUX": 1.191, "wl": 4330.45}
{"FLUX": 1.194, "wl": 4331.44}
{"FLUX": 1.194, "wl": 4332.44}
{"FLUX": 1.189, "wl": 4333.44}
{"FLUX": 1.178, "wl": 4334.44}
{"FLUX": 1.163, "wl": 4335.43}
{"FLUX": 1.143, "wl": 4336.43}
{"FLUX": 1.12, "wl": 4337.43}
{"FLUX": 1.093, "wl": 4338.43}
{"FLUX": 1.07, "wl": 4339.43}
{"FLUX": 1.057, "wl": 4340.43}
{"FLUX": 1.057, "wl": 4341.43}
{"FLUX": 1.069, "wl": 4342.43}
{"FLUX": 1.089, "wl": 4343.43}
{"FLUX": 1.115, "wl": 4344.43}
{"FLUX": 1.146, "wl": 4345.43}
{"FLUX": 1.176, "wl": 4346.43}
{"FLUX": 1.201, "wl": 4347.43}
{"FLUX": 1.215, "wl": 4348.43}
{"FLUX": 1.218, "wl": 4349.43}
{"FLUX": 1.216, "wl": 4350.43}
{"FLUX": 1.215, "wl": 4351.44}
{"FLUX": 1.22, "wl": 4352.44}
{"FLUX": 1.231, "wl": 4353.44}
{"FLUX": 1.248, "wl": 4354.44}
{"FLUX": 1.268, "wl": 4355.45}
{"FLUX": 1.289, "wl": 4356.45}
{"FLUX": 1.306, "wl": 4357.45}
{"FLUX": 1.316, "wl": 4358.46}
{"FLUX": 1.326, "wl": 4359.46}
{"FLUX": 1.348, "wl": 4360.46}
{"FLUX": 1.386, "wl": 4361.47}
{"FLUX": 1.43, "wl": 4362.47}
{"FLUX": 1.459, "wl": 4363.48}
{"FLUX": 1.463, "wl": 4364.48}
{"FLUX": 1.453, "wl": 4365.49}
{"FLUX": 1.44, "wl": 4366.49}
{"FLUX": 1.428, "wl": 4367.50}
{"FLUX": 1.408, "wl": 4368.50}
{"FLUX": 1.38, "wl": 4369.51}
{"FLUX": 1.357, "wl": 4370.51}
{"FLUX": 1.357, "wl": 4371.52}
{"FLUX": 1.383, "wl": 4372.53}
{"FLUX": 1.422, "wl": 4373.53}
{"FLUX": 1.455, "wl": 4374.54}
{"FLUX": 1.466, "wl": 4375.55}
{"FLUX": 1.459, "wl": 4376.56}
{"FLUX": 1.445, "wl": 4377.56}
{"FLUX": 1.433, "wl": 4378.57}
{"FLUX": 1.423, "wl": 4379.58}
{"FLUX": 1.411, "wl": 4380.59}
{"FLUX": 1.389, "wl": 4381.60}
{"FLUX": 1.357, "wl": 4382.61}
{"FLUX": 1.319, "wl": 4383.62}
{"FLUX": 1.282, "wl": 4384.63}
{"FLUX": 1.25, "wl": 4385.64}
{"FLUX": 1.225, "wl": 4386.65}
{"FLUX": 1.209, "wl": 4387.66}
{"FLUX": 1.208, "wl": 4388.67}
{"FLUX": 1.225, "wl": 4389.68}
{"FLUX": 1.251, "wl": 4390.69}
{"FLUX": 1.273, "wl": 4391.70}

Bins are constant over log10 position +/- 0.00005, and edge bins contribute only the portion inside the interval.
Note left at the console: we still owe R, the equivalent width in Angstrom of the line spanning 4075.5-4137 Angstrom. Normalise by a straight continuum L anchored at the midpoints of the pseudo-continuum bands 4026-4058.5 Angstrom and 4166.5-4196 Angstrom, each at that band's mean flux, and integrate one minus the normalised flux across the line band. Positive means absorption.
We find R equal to 5.2 Angstrom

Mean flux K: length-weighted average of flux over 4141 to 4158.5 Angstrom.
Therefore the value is 1.21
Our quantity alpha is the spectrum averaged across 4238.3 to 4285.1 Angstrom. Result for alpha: 1.28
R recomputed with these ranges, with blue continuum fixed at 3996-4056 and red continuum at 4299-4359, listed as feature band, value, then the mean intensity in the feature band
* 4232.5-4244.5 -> -0.8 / 1.26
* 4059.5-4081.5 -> 0.7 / 1.17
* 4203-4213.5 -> -1.0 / 1.3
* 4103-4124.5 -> 2.4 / 1.07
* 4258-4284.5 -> -2.8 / 1.3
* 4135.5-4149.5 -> -0.5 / 1.23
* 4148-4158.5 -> 0.0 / 1.19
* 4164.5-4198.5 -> -0.2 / 1.2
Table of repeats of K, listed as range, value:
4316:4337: 1.24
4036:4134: 1.16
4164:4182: 1.19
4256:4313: 1.19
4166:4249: 1.23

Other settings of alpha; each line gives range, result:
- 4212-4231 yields 1.25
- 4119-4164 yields 1.21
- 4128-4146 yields 1.22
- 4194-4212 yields 1.21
